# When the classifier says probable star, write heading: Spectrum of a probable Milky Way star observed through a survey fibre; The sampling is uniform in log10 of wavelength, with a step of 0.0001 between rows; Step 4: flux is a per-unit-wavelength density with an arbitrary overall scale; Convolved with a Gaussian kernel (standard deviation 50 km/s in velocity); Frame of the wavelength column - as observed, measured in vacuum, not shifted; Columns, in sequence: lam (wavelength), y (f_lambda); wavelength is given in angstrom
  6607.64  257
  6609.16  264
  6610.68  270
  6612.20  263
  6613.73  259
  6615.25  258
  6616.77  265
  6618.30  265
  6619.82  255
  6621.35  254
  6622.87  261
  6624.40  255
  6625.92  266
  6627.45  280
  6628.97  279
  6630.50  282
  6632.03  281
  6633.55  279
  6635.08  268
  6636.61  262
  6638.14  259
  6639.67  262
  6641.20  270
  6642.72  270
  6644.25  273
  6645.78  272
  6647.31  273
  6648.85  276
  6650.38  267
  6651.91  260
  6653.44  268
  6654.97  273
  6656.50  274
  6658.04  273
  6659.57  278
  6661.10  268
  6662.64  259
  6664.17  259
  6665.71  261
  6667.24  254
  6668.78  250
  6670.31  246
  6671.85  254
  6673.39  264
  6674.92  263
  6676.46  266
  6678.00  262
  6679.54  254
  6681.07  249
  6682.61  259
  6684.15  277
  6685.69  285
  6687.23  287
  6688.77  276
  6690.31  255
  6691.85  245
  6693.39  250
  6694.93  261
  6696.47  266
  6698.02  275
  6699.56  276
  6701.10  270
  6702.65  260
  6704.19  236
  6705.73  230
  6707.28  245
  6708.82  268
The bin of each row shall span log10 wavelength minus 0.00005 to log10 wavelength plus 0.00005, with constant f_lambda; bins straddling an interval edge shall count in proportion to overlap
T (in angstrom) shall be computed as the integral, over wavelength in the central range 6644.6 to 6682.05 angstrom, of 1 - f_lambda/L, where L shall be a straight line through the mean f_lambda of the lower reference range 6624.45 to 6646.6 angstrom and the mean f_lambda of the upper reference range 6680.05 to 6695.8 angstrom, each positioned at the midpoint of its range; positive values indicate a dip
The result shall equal 0.57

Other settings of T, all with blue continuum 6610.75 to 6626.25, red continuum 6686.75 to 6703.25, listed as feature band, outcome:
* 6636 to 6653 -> -0.4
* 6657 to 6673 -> 0.2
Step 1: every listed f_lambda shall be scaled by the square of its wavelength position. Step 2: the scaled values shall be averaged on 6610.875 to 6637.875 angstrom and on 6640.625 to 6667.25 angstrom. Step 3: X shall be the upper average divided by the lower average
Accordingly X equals 1.0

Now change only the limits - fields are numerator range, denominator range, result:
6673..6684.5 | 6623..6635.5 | 0.97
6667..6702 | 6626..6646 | 0.98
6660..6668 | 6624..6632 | 0.96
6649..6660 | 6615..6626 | 1.05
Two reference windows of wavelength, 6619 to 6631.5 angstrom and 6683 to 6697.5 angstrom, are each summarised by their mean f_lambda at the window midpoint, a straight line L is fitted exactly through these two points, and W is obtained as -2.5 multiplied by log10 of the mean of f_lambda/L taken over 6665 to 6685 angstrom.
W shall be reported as 0.03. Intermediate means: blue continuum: 267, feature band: 259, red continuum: 267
